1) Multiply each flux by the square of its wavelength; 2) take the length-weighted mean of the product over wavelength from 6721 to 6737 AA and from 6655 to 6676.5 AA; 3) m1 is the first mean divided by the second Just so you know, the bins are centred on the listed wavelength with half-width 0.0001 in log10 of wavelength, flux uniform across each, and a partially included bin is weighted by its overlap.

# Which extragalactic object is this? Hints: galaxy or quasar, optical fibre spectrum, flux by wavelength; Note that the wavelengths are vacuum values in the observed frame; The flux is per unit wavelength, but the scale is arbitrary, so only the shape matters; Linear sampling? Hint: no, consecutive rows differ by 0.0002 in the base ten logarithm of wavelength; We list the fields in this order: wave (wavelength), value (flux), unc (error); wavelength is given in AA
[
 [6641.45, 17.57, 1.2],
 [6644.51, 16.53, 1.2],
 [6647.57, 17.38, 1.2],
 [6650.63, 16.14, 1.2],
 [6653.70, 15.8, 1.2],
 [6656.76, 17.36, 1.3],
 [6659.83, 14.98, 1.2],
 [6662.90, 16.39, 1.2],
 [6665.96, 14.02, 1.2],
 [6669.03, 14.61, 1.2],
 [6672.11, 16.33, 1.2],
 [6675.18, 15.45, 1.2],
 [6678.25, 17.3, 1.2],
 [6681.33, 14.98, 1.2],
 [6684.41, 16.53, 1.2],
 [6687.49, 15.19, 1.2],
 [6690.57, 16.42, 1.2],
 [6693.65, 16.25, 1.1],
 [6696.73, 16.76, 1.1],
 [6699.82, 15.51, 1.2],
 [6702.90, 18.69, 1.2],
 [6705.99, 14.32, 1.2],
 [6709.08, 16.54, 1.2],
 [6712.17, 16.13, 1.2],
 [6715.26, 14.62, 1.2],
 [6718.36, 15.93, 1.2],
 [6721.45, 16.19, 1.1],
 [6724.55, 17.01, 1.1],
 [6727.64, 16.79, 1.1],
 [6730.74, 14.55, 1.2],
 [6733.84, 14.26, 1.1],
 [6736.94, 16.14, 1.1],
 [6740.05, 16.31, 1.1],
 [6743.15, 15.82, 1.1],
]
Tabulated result 1.03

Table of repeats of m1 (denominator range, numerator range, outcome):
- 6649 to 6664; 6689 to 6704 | 1.05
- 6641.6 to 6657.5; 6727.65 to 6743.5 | 0.95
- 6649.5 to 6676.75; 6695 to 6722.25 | 1.04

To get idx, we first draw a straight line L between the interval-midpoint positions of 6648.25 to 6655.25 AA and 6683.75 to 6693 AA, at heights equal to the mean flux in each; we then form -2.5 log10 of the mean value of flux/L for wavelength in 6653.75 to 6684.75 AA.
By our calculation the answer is 0.02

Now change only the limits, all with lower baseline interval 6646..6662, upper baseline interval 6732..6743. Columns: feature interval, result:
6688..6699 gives -0.02 mag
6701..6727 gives -0.03 mag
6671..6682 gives 0.00 mag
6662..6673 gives 0.07 mag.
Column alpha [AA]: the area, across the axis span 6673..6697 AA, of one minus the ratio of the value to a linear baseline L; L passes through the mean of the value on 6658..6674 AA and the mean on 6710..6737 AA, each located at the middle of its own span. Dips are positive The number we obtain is -1.0 AA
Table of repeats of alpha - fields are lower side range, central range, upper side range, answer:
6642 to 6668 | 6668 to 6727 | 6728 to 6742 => -1.2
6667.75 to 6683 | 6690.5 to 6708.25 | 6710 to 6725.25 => -0.5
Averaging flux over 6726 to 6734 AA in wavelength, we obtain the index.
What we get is 15.4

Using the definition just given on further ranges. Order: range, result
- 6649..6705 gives 16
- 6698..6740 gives 15.9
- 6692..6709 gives 16.3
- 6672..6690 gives 16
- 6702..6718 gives 15.9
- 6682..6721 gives 16.1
